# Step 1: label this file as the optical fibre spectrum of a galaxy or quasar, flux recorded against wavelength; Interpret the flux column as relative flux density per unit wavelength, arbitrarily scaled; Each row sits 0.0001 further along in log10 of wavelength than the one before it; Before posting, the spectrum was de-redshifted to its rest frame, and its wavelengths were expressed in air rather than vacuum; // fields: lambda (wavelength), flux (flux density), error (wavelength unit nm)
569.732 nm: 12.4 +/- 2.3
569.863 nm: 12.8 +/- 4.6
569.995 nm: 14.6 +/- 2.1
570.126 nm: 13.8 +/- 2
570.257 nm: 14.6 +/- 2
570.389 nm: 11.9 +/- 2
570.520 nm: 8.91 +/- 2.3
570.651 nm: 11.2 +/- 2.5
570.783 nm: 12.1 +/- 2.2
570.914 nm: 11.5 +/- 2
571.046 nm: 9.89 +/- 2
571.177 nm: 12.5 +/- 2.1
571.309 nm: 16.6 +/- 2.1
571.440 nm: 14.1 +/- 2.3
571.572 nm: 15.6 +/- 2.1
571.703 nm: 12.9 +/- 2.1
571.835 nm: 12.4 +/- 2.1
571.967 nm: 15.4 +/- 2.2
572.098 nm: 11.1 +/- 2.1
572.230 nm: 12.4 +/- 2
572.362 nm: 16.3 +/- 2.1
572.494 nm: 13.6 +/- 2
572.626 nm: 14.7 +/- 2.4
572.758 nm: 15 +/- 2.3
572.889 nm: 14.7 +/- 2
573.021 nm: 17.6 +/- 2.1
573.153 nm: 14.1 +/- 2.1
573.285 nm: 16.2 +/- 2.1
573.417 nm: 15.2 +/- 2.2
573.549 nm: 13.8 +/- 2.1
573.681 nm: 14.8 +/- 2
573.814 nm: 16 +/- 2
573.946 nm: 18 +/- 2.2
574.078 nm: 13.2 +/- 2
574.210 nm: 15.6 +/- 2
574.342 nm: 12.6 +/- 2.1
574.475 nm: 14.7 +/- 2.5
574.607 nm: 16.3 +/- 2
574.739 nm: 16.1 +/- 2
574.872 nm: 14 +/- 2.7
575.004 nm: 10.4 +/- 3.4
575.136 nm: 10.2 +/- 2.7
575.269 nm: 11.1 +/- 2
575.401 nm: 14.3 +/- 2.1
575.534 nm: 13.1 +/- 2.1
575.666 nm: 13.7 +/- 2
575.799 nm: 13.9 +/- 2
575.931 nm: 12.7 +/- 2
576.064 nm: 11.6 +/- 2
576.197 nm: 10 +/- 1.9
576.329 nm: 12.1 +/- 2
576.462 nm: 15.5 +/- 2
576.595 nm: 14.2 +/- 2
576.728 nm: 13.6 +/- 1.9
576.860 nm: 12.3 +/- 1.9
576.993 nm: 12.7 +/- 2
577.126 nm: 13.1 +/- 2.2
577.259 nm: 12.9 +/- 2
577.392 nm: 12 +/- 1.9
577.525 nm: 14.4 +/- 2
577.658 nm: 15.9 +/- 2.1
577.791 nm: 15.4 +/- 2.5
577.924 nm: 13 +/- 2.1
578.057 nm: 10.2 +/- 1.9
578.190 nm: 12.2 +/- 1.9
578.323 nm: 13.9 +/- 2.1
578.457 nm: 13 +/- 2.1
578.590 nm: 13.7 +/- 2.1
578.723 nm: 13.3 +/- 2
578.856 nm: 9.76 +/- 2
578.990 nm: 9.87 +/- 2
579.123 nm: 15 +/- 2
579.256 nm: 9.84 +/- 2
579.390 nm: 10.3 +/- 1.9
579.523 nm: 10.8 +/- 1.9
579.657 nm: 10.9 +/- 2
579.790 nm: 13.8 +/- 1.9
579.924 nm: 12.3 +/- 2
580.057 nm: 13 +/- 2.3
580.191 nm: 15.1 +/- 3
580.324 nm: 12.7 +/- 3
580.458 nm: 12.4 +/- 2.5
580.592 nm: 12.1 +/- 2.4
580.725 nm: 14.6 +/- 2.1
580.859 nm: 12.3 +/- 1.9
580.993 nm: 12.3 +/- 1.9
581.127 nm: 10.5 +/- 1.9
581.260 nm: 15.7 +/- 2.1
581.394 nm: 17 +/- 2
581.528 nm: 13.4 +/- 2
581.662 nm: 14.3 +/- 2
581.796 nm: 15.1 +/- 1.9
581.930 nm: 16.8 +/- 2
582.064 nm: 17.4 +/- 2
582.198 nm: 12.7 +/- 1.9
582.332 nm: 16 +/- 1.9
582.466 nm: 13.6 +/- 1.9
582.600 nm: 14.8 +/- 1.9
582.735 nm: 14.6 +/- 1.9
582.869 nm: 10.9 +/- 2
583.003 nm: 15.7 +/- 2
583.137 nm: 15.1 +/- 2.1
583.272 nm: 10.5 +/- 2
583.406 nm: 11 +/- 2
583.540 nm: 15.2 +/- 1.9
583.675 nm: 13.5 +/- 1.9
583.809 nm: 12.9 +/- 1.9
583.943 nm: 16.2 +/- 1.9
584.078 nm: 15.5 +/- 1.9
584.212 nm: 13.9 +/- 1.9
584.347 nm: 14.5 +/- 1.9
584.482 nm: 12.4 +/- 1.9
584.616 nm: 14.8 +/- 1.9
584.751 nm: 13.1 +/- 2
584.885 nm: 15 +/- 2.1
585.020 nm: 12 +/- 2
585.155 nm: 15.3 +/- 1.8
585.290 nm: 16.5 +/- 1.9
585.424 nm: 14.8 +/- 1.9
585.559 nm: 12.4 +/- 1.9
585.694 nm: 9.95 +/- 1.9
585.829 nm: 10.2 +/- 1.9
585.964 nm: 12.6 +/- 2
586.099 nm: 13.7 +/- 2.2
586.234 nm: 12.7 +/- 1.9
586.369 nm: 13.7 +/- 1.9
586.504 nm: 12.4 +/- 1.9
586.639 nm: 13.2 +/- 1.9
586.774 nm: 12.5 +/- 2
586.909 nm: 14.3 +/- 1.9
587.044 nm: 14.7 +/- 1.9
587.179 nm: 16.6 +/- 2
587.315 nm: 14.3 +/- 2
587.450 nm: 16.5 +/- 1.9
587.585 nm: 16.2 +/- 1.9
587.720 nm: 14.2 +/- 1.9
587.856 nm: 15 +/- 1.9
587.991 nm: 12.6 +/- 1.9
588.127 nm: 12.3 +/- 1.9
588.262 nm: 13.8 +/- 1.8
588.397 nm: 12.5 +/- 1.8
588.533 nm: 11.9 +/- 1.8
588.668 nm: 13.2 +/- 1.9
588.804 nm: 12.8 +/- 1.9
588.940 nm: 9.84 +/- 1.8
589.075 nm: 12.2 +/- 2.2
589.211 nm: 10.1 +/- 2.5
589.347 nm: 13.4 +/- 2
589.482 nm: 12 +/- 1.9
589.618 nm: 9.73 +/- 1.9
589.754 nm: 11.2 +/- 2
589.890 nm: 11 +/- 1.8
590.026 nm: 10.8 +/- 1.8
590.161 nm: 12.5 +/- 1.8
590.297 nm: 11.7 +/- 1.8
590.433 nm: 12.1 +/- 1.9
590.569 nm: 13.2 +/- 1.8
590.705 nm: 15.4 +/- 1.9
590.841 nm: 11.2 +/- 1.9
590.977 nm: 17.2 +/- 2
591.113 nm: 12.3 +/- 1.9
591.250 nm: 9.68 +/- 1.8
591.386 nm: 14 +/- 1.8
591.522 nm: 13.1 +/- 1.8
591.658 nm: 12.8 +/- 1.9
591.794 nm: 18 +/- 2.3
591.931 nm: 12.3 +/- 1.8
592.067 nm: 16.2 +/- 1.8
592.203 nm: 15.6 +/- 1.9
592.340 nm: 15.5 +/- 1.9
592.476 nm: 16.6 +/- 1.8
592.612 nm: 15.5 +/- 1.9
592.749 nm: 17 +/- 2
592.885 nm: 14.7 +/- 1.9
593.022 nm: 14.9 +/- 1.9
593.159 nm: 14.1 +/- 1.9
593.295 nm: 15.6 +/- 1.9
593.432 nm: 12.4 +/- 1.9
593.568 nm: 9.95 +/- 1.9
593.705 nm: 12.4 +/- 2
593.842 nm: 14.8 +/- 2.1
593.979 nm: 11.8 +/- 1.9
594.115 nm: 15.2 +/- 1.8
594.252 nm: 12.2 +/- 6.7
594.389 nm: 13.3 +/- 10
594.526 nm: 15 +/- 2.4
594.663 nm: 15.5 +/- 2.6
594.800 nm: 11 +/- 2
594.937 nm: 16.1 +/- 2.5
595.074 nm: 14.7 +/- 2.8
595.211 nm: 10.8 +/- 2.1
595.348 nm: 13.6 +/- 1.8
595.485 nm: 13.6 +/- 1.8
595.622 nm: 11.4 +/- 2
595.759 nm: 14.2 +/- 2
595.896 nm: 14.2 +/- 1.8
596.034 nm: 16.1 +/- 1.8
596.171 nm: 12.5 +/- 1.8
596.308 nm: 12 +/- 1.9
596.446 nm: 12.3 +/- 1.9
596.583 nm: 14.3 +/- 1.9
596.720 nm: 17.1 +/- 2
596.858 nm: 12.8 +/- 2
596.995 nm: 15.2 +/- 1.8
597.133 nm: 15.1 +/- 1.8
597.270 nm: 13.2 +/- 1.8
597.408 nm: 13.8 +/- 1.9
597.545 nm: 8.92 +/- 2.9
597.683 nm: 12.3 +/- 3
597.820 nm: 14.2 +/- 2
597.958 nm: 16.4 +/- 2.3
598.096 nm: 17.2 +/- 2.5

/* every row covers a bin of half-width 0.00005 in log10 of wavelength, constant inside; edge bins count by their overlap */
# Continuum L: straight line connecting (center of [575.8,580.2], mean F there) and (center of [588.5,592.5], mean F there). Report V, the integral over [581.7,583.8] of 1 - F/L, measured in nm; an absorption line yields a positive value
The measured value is -0.23 nm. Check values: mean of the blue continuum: 12.7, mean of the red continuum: 12.9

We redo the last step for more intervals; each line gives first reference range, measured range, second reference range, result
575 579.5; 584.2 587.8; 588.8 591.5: -0.44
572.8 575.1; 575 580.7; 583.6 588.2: 0.73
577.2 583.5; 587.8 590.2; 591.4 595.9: 0.30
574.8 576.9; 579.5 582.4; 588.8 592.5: -0.22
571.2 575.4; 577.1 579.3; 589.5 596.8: 0.21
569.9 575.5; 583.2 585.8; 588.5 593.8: -0.04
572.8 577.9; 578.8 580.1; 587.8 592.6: 0.20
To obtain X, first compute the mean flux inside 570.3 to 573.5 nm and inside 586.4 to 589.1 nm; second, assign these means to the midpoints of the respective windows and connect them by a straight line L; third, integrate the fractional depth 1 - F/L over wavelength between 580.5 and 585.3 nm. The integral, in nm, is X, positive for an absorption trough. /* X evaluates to -0.17 nm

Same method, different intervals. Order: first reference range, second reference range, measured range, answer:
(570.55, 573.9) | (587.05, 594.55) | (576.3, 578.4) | 0.07 nm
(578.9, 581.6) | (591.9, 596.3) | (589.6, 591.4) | 0.18 nm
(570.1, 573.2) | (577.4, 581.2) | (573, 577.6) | -0.24 nm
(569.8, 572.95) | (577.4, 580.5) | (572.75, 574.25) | -0.26 nm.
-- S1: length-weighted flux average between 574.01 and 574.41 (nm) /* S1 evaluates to 13.8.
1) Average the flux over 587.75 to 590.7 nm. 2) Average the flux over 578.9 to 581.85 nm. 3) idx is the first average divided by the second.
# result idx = 0.95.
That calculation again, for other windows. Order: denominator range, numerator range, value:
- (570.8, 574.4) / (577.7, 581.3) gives 0.88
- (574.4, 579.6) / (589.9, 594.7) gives 1.07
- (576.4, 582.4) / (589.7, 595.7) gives 1.02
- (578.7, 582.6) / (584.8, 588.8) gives 1.03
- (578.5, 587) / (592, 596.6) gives 1.04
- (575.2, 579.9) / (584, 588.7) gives 1.08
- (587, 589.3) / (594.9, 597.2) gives 1.03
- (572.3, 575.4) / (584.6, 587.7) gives 0.95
